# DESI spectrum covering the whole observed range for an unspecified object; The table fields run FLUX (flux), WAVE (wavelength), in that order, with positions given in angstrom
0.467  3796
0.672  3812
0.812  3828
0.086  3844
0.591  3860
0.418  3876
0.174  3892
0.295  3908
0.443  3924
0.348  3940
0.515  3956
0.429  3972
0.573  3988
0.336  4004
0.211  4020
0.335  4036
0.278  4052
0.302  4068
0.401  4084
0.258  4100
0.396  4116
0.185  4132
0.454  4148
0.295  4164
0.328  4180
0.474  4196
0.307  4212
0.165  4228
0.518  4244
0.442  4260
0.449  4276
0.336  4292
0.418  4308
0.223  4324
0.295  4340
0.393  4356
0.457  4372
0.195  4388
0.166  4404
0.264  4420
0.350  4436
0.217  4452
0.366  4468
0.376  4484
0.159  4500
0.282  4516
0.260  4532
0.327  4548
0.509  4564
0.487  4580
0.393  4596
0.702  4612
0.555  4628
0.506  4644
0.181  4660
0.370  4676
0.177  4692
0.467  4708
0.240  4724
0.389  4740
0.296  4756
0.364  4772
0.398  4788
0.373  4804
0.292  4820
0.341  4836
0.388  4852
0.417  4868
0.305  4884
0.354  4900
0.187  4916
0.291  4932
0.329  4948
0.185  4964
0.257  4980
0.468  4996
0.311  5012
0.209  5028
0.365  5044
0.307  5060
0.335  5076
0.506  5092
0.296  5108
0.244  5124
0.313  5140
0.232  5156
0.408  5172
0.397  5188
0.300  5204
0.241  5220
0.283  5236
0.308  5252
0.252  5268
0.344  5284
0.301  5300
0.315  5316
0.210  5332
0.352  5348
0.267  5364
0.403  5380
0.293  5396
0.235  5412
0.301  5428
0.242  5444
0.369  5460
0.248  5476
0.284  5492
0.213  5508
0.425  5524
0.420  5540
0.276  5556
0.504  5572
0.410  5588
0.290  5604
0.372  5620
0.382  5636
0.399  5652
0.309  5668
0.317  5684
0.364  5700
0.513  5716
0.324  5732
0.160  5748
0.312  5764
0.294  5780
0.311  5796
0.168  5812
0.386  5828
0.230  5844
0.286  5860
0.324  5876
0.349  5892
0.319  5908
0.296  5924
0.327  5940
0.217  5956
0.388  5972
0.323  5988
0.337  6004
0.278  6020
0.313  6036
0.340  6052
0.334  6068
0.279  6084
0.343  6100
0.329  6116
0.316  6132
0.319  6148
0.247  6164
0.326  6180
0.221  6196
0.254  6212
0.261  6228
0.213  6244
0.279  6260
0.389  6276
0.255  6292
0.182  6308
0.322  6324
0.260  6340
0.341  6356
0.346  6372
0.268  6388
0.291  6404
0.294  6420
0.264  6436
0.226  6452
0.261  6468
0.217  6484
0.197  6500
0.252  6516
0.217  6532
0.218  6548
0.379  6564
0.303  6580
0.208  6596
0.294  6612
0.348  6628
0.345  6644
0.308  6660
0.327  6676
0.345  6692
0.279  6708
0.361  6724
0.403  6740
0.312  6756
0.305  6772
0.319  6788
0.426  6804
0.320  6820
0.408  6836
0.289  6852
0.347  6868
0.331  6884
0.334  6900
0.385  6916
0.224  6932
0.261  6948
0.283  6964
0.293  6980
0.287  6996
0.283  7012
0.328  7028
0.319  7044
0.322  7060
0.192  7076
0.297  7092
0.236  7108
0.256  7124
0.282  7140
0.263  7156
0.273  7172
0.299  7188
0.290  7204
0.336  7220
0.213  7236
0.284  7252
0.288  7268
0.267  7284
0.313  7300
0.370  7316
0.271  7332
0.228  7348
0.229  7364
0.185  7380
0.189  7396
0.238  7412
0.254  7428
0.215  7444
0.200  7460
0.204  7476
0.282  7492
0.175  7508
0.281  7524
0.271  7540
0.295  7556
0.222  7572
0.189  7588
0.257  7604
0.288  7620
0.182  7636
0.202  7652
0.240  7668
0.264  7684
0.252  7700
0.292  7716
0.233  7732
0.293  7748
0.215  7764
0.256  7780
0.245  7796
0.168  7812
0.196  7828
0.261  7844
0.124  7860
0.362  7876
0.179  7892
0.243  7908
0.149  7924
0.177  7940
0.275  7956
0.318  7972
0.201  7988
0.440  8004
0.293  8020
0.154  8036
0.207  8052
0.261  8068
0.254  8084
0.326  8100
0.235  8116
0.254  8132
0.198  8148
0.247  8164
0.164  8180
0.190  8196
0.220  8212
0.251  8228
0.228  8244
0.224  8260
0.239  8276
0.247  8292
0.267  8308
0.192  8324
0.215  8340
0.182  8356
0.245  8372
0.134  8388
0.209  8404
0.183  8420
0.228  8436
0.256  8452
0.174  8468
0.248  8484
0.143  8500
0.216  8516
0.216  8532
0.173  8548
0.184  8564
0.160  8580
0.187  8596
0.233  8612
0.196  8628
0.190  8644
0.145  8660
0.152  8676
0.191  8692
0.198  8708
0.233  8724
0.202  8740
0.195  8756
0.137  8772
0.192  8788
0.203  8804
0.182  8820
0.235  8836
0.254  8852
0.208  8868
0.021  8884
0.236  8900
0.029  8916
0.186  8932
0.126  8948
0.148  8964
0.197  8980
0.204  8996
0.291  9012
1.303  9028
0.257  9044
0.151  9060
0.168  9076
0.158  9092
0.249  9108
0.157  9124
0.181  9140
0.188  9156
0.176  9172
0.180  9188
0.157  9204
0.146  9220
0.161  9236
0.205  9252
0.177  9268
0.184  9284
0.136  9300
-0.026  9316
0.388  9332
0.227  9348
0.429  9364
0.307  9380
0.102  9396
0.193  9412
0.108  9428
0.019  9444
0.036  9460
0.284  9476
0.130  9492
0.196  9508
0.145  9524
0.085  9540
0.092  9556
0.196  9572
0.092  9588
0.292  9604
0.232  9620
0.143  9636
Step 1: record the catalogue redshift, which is 1.42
